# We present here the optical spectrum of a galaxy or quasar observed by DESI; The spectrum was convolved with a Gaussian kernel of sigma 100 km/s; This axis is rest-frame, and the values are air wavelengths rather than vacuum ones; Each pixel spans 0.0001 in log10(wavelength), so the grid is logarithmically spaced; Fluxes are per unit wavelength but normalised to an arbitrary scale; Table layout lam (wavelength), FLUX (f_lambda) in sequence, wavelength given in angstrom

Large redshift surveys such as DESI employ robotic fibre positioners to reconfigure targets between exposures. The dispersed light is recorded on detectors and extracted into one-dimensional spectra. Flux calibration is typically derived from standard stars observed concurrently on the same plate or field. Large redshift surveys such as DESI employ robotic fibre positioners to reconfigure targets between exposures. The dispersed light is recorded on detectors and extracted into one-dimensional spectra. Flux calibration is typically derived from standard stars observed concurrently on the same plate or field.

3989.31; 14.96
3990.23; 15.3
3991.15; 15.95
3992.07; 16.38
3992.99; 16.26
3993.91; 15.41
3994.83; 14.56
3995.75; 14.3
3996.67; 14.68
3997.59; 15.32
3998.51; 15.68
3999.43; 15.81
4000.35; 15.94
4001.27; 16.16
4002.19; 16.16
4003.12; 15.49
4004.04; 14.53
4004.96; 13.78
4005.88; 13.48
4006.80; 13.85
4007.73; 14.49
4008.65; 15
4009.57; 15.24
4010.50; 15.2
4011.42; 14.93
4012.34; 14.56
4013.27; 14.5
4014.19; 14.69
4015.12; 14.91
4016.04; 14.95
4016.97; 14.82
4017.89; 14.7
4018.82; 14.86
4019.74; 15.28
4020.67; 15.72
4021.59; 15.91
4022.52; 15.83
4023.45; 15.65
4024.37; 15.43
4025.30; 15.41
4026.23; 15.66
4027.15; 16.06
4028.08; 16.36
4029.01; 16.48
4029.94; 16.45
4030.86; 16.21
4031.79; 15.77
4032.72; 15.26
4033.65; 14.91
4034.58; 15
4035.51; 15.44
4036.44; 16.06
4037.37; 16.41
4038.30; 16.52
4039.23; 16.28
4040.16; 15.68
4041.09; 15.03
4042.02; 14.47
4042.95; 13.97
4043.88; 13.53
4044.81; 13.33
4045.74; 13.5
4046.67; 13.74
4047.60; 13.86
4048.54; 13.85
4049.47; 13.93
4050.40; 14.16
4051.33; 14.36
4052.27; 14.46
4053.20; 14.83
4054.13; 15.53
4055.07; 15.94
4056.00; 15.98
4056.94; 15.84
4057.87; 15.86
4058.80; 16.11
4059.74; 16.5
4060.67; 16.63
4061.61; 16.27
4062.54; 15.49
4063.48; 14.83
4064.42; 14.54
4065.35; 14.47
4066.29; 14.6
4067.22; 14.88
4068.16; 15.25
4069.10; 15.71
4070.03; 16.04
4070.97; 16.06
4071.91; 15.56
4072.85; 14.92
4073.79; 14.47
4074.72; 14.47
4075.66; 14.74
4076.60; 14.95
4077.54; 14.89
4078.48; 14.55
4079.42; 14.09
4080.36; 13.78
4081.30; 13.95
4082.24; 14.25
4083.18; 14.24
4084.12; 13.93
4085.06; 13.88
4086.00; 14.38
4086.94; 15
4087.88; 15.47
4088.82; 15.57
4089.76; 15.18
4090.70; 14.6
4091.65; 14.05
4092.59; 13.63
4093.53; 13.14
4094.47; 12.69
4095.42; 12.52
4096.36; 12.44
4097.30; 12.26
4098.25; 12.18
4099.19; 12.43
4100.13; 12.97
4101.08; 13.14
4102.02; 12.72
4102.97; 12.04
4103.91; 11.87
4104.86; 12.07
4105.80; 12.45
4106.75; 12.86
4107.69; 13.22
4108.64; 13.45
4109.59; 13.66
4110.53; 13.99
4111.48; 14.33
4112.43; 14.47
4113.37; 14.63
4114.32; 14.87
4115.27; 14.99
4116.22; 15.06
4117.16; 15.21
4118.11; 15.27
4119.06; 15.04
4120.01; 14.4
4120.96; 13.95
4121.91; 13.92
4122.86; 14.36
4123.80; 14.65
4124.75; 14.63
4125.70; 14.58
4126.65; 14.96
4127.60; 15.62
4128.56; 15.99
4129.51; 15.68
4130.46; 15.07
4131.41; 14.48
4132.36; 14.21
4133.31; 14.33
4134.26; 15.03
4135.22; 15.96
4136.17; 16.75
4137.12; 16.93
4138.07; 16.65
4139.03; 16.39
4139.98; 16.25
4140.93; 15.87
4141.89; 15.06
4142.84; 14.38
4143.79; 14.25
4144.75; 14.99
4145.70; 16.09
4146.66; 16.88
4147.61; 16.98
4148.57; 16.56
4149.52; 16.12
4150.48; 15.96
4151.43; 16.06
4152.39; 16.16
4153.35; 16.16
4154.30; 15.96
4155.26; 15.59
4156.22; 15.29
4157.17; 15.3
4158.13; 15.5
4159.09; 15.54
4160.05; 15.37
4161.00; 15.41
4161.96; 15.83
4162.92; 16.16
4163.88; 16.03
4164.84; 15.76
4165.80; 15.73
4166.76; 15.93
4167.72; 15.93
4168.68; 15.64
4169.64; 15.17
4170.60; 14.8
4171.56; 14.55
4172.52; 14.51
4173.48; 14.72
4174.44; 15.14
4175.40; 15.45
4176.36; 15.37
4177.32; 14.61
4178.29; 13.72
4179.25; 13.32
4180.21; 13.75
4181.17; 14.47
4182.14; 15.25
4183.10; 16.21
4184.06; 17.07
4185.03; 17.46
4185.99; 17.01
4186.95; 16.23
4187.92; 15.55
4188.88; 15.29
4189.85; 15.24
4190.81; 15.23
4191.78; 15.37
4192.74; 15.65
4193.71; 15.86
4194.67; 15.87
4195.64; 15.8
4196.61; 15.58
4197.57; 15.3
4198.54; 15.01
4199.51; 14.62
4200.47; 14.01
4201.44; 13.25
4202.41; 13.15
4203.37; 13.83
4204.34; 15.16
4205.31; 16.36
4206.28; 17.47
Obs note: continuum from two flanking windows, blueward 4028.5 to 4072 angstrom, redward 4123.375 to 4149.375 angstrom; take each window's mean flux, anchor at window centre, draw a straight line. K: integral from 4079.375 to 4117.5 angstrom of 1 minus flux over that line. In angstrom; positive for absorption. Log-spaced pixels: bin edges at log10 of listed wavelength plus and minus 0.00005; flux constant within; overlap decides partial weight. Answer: 4.2 angstrom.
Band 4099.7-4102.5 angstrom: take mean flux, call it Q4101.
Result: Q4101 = 12.9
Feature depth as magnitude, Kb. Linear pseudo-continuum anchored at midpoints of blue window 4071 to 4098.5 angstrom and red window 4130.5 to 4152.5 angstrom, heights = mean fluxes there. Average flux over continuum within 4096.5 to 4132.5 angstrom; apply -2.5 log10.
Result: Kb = 0.08 mag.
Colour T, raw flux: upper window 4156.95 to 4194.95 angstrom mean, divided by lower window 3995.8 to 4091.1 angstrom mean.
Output 1.02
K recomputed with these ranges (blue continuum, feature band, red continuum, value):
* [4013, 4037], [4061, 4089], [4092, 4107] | -2.7 angstrom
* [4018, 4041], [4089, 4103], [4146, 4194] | 2.2 angstrom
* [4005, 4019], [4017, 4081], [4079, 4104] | -4.7 angstrom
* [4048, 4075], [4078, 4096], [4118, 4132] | 1.1 angstrom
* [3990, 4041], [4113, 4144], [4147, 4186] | 0.7 angstrom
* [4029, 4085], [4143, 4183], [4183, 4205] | -0.3 angstrom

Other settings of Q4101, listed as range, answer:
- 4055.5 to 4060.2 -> 16.1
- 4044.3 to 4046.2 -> 13.4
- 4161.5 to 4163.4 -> 16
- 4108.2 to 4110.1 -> 13.6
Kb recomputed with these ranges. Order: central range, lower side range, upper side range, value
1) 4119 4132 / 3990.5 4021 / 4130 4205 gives 0.04 mag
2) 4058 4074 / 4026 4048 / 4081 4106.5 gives -0.08 mag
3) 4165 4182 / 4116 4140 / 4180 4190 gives 0.06 mag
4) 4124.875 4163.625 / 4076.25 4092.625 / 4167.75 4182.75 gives -0.07 mag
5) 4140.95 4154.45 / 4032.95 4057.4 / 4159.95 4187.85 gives -0.04 mag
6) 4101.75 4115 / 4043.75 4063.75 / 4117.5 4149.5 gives 0.14 mag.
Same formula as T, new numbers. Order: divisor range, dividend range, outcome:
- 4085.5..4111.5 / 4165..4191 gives 1.15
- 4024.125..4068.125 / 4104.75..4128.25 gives 0.94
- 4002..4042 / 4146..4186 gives 1.02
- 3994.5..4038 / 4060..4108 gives 0.93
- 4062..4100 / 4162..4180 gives 1.06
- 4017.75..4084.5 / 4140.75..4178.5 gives 1.03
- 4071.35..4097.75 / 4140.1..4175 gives 1.10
